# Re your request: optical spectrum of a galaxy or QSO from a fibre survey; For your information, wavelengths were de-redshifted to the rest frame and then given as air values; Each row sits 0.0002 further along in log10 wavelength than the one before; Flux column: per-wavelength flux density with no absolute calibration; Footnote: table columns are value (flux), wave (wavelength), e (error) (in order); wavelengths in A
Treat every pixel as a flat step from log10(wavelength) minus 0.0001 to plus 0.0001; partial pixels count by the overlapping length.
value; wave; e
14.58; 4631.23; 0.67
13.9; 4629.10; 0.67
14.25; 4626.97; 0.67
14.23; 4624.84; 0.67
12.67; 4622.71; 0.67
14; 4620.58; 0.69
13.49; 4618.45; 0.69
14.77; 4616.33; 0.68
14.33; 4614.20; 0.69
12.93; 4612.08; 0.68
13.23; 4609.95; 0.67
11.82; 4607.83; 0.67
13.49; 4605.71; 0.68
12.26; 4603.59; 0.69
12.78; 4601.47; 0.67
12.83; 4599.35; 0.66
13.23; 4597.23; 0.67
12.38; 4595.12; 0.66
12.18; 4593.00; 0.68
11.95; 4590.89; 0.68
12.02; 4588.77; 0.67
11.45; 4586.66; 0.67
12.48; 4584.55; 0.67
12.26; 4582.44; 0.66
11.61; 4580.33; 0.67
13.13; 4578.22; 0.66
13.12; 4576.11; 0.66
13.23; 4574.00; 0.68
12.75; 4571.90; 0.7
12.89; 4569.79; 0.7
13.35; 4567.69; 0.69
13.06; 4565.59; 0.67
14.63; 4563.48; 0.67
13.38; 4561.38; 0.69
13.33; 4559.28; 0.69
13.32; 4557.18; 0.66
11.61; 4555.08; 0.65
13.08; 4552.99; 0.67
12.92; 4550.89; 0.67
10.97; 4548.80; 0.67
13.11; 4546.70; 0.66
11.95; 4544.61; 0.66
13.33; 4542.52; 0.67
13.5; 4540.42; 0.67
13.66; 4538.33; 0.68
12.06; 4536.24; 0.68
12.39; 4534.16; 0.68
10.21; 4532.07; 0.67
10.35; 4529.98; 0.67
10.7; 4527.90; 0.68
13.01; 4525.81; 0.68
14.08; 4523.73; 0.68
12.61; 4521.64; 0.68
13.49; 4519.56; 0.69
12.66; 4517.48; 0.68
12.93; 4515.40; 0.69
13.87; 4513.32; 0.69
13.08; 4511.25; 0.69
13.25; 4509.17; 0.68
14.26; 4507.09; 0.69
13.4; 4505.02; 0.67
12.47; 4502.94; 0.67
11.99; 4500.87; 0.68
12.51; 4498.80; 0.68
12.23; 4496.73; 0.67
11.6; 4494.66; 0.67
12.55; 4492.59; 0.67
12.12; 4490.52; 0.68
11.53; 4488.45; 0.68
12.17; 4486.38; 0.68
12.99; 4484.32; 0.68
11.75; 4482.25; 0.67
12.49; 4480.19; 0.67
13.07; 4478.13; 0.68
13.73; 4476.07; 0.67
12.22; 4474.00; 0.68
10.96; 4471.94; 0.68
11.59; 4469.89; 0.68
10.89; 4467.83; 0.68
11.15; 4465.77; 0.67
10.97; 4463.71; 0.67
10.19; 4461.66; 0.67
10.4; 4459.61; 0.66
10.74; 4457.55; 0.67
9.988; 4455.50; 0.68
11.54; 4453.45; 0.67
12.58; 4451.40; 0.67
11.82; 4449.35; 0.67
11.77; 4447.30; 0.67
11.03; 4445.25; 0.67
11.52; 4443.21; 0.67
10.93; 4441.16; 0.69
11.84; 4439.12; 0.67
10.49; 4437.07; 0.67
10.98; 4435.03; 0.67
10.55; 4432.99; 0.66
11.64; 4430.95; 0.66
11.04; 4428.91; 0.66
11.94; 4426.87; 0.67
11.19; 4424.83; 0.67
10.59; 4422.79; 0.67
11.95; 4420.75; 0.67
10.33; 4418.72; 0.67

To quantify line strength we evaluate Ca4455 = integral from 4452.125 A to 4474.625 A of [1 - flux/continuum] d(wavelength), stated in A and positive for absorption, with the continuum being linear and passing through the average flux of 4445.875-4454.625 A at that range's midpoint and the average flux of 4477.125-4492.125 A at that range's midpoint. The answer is 2.0 A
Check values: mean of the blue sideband 11.8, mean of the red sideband 12.3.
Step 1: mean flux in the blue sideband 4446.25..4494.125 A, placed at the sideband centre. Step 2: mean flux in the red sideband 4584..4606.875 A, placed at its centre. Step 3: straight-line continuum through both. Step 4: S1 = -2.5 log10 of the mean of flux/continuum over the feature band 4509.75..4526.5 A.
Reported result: -0.11 mag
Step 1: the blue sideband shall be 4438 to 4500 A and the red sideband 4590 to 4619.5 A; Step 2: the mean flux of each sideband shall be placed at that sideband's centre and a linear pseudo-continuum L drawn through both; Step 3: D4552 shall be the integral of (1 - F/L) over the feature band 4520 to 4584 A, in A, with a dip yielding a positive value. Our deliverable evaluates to -0.9 A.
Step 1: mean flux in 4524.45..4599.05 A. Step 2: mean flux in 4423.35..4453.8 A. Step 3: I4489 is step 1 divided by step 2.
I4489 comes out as 1.10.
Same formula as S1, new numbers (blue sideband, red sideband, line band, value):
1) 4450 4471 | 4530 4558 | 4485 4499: -0.05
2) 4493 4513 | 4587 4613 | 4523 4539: 0.07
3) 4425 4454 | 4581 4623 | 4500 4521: -0.10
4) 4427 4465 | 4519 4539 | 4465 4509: -0.06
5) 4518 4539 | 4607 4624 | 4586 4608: 0.06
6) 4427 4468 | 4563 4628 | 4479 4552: -0.05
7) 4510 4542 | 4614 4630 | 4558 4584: 0.01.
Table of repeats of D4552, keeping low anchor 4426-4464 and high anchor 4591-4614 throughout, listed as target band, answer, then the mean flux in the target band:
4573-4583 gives -0.15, 12.7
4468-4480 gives -0.81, 12.2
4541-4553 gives -0.36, 12.5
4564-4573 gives -0.51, 13.1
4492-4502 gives -0.41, 12.2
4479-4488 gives -0.60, 12.3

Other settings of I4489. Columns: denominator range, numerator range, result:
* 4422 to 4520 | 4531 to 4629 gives 1.08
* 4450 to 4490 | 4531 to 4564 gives 1.09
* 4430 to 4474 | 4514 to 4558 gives 1.12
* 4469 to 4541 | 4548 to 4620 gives 1.03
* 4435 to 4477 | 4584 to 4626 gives 1.14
